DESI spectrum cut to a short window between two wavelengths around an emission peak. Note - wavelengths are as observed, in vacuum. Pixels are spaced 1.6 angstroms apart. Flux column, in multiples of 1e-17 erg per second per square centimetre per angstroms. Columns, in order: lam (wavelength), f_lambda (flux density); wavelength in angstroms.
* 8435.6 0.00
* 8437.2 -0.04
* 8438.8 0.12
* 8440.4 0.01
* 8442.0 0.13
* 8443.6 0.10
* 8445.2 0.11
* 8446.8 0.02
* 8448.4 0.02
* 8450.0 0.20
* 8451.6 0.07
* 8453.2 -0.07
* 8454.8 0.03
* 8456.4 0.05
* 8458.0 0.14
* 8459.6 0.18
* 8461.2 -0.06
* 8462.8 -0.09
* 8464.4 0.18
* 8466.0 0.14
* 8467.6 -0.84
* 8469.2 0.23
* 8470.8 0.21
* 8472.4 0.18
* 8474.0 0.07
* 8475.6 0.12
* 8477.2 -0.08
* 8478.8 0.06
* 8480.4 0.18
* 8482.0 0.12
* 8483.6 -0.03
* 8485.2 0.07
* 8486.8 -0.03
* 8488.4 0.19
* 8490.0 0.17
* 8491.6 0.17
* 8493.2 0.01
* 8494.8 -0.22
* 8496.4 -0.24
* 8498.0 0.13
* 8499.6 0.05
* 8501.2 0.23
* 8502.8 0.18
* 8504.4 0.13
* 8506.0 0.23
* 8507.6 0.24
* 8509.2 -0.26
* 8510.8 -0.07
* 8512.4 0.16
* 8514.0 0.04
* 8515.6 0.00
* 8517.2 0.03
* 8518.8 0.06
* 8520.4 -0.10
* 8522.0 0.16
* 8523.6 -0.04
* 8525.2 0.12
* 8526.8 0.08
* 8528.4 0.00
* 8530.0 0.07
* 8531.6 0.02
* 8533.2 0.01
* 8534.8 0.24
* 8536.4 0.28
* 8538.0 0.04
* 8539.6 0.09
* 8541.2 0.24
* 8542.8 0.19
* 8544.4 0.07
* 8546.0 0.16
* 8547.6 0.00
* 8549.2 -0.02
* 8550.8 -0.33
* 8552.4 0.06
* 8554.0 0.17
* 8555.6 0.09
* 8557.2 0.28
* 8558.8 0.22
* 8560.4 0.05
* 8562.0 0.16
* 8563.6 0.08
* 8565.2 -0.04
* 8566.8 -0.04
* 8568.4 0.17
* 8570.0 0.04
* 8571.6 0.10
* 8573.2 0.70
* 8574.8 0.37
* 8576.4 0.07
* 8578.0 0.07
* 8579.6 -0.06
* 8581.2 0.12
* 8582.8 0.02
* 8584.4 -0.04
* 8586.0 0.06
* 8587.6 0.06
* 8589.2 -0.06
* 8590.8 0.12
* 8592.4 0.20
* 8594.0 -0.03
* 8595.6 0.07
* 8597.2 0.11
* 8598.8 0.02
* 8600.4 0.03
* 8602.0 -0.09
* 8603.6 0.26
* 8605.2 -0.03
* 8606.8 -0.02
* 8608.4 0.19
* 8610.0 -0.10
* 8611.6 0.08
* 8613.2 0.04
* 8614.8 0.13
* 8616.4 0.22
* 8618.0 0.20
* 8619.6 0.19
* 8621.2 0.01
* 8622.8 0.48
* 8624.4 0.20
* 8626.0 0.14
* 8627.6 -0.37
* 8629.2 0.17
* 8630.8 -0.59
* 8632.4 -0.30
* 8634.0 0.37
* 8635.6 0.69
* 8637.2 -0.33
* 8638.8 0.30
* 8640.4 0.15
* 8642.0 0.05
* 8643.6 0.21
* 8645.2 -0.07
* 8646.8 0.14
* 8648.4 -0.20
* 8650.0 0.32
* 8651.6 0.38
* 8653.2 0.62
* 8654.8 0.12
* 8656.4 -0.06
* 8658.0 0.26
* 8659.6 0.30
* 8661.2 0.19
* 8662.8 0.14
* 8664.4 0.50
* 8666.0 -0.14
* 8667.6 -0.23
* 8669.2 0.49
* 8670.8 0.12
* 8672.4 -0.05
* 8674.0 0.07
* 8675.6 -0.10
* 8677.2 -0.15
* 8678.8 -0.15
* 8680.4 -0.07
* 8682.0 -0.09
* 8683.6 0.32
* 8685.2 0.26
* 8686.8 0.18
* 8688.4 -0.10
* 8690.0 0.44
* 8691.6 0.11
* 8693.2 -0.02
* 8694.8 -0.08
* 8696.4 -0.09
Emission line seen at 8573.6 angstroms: H-gamma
